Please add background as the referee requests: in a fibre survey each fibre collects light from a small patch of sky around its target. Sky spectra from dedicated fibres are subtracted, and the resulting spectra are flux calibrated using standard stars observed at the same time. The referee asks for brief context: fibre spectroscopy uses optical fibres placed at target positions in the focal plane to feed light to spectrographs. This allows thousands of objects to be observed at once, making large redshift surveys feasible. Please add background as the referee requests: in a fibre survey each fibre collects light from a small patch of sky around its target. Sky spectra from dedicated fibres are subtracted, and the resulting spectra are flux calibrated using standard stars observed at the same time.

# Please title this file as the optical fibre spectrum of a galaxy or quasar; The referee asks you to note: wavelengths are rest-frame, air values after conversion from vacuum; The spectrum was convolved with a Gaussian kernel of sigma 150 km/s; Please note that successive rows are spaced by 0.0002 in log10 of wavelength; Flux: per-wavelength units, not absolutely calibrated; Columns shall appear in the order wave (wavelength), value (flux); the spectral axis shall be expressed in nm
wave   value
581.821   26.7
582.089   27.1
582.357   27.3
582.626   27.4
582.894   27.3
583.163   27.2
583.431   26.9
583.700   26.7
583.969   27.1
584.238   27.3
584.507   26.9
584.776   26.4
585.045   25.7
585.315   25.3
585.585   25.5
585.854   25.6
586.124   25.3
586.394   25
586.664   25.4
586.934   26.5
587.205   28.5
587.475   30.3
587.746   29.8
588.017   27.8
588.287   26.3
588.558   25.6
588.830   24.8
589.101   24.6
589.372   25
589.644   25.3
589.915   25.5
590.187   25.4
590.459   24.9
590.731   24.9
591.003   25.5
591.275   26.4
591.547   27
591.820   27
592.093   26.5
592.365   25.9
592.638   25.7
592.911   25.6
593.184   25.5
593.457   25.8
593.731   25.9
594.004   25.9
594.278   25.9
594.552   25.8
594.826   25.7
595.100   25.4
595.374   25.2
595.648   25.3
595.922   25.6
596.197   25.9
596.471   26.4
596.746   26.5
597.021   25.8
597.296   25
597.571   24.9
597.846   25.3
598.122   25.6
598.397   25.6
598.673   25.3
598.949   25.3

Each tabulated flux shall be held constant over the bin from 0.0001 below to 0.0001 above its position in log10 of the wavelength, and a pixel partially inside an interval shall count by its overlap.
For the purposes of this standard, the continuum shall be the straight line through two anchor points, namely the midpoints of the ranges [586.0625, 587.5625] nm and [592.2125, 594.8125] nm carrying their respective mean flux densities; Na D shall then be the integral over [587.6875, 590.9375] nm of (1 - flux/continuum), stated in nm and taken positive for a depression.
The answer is 0.09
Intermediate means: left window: 26.8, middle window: 25.7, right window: 25.8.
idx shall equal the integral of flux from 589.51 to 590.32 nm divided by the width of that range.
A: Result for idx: 25.4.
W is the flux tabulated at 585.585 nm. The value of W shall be 25.5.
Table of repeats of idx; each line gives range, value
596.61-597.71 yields 25.6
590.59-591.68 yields 26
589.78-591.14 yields 25.2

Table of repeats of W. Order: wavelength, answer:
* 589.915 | 25.5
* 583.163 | 27.2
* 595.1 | 25.4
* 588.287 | 26.3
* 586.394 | 25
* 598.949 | 25.3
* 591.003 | 25.5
